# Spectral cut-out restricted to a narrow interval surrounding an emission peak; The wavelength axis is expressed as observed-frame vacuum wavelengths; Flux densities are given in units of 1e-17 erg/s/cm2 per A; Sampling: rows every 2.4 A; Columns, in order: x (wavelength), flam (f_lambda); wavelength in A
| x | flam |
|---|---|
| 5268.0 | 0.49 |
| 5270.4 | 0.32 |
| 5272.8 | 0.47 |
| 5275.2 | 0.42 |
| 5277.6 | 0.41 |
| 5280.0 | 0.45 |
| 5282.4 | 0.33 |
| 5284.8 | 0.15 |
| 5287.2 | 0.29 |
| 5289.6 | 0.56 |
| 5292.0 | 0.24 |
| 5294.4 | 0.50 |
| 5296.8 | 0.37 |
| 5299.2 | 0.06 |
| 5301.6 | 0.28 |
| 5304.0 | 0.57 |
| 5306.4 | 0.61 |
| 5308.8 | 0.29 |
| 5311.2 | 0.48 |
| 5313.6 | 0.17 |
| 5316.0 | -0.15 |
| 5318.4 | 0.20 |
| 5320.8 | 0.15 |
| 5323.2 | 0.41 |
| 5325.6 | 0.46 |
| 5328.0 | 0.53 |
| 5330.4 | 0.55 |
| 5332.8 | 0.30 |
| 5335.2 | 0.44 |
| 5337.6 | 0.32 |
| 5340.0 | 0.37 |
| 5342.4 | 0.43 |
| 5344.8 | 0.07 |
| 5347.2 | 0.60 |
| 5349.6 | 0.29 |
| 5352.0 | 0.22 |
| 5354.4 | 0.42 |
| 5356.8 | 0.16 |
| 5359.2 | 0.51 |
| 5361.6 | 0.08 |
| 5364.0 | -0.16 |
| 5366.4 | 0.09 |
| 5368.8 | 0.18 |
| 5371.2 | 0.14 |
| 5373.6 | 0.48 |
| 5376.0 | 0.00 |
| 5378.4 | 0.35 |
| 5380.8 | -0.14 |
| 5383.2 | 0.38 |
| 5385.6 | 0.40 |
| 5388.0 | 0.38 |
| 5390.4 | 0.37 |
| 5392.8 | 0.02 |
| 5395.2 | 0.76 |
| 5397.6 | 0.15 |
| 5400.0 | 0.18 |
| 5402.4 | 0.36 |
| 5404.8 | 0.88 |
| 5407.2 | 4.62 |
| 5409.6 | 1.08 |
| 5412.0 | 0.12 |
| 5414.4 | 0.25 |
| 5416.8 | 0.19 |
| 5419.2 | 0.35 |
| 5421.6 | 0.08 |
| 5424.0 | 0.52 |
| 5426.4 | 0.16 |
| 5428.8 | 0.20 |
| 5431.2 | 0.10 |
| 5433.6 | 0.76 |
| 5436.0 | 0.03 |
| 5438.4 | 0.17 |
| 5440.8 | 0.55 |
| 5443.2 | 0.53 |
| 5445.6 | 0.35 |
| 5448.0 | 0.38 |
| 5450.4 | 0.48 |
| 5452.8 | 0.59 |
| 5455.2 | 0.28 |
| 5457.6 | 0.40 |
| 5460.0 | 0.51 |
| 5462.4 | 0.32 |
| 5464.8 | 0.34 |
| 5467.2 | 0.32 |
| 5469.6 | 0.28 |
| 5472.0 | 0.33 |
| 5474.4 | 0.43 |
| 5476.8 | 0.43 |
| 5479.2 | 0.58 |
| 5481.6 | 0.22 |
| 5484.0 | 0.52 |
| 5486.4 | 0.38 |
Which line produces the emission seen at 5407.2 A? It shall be H-beta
